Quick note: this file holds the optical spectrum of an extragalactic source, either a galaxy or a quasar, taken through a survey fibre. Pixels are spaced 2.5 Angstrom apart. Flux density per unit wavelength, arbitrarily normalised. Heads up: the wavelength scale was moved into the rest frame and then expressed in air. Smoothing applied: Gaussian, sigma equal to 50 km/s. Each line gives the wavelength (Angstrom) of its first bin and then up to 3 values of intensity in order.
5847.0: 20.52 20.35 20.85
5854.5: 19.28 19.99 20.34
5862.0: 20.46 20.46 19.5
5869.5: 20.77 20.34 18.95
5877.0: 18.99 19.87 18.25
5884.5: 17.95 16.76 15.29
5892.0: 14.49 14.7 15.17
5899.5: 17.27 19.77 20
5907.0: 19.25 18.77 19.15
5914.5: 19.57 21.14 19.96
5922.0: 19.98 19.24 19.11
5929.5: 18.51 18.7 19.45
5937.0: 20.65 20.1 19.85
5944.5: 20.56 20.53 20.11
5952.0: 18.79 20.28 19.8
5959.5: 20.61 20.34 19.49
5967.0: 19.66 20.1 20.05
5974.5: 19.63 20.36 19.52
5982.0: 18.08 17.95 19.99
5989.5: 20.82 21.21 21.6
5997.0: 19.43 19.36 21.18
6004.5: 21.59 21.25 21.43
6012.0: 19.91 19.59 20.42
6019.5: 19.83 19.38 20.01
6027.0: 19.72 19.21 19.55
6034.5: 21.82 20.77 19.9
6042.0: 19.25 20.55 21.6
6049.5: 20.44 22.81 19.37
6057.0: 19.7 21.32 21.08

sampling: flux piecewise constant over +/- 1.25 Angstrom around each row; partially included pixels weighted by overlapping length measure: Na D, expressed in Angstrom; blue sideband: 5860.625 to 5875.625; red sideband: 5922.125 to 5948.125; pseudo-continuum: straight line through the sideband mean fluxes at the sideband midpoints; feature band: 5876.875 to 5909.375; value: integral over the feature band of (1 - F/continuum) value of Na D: 4.0 Angstrom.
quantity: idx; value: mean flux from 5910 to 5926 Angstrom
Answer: 19.8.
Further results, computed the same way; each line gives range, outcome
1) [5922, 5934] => 19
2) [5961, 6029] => 20.1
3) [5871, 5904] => 17.6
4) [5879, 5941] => 18.5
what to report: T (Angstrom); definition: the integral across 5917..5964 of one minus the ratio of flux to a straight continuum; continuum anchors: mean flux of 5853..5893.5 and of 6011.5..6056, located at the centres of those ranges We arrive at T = -1.0 Angstrom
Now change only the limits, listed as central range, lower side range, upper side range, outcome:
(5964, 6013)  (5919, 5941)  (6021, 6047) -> -0.7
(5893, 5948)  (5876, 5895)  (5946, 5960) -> -1.5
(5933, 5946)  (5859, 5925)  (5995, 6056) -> -0.5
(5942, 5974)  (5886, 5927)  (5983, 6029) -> -1.3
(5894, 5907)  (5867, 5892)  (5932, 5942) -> 0.9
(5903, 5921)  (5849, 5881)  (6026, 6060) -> 0.4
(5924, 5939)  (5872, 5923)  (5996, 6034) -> -0.4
